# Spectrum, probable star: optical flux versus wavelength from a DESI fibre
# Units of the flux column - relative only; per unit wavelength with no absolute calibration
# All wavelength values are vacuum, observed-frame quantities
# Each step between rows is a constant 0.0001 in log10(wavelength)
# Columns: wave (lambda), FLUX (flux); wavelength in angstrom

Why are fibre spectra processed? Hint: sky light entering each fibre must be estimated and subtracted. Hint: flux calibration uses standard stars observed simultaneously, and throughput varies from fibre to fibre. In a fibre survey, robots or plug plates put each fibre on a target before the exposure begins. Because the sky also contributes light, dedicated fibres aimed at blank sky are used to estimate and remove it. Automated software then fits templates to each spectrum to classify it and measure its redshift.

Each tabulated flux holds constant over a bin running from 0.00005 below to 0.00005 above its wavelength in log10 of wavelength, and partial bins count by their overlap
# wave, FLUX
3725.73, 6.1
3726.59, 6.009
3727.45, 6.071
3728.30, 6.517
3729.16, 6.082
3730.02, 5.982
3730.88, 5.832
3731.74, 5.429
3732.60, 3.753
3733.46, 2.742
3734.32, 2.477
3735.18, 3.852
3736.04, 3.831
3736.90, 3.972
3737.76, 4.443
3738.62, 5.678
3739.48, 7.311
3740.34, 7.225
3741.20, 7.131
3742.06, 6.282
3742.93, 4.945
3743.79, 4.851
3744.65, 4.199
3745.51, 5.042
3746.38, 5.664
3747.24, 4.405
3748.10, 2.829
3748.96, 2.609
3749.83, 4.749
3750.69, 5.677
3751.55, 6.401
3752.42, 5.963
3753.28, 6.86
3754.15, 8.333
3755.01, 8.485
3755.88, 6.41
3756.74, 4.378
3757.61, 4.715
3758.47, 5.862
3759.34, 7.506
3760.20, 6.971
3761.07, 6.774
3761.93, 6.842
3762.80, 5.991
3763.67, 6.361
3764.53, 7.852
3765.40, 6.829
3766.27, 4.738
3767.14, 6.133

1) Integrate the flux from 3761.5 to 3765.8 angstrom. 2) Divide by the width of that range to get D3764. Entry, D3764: 6.77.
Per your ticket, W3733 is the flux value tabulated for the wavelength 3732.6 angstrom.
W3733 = 3.753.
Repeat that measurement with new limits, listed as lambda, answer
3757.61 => 4.715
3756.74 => 4.378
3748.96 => 2.609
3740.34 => 7.225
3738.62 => 5.678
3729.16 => 6.082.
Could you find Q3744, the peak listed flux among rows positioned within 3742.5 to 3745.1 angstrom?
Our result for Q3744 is 4.945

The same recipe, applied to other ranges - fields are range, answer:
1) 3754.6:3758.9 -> 8.485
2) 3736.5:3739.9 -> 7.311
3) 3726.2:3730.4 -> 6.517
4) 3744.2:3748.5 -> 5.664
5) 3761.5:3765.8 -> 7.852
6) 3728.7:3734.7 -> 6.082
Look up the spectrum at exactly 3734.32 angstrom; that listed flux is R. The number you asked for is 2.477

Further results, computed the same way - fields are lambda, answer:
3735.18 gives 3.852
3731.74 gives 5.429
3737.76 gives 4.443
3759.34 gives 7.506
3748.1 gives 2.829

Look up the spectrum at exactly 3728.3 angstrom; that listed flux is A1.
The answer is 6.517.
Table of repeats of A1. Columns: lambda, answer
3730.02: 5.982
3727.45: 6.071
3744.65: 4.199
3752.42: 5.963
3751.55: 6.401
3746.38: 5.664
